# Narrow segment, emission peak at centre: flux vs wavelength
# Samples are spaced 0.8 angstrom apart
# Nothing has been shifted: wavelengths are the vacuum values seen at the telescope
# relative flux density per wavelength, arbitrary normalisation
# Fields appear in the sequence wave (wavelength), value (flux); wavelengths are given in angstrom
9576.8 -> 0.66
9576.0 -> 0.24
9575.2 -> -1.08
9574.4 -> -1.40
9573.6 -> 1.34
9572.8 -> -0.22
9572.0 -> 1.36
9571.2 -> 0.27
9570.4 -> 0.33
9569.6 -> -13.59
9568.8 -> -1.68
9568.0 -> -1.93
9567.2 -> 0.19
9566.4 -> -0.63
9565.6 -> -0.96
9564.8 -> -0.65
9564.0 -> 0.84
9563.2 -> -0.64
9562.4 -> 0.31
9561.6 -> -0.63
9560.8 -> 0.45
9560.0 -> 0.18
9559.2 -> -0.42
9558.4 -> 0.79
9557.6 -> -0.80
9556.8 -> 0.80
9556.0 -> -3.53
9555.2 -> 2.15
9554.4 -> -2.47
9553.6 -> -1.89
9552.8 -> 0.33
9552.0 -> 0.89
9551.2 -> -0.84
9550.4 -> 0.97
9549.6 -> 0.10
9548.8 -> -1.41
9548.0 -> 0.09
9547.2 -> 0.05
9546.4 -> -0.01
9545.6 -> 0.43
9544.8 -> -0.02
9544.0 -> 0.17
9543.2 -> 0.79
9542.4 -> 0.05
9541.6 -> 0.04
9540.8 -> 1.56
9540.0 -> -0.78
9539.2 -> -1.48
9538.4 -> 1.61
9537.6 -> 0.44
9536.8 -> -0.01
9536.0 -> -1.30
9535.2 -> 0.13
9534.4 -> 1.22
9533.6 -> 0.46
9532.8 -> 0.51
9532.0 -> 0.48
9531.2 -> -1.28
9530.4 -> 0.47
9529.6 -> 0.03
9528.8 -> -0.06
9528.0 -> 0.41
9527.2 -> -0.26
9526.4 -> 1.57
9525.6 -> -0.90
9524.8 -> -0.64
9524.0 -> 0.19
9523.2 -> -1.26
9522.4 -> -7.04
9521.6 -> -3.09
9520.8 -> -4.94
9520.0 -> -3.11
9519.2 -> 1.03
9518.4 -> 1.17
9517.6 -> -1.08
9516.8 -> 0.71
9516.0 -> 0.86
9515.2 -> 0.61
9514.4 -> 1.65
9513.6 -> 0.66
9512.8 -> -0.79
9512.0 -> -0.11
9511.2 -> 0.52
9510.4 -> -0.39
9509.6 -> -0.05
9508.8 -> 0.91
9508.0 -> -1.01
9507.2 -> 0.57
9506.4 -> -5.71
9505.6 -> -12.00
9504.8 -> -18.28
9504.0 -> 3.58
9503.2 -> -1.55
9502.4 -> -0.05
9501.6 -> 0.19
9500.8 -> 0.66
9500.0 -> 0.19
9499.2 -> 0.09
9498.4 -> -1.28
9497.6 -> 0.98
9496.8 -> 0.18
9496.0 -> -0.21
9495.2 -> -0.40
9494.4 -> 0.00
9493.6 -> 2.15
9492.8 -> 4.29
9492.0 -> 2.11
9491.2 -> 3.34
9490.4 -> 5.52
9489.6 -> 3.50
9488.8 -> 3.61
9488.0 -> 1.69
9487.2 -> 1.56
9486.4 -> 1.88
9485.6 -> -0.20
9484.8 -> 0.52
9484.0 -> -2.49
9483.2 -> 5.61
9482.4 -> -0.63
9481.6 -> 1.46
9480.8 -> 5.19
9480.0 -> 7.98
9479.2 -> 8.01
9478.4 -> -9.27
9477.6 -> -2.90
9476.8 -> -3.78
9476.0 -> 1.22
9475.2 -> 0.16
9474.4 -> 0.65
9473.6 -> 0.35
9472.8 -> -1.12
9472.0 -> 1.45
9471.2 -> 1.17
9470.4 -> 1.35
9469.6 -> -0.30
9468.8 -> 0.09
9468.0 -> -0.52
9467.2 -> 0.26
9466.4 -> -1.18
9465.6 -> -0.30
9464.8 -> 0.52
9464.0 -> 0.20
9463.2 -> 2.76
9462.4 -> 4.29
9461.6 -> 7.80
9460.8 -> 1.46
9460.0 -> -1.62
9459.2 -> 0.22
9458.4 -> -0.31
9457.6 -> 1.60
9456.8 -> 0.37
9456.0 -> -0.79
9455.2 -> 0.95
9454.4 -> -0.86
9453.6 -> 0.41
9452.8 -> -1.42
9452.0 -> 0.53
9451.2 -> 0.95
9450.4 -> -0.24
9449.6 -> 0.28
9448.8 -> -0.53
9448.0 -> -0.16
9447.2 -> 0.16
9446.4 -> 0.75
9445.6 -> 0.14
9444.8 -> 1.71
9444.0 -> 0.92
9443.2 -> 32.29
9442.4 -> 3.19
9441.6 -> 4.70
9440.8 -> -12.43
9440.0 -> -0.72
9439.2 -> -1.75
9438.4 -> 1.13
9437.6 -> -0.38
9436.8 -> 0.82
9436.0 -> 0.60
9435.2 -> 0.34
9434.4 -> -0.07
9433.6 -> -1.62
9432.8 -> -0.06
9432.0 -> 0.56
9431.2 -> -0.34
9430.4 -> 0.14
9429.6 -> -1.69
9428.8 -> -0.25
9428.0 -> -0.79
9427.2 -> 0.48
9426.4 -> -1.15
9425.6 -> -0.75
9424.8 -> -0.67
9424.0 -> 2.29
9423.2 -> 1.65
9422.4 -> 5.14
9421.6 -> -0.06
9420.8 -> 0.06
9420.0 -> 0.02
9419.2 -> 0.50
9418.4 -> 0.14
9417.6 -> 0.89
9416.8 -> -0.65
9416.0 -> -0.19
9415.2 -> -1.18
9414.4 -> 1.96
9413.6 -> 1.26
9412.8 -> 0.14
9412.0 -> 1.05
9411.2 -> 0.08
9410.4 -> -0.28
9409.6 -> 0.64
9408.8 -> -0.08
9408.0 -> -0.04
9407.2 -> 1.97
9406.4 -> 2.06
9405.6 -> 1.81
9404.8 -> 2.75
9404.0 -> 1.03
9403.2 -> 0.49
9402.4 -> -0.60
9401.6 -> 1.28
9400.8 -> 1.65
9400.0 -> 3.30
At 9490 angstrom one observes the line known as H-beta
